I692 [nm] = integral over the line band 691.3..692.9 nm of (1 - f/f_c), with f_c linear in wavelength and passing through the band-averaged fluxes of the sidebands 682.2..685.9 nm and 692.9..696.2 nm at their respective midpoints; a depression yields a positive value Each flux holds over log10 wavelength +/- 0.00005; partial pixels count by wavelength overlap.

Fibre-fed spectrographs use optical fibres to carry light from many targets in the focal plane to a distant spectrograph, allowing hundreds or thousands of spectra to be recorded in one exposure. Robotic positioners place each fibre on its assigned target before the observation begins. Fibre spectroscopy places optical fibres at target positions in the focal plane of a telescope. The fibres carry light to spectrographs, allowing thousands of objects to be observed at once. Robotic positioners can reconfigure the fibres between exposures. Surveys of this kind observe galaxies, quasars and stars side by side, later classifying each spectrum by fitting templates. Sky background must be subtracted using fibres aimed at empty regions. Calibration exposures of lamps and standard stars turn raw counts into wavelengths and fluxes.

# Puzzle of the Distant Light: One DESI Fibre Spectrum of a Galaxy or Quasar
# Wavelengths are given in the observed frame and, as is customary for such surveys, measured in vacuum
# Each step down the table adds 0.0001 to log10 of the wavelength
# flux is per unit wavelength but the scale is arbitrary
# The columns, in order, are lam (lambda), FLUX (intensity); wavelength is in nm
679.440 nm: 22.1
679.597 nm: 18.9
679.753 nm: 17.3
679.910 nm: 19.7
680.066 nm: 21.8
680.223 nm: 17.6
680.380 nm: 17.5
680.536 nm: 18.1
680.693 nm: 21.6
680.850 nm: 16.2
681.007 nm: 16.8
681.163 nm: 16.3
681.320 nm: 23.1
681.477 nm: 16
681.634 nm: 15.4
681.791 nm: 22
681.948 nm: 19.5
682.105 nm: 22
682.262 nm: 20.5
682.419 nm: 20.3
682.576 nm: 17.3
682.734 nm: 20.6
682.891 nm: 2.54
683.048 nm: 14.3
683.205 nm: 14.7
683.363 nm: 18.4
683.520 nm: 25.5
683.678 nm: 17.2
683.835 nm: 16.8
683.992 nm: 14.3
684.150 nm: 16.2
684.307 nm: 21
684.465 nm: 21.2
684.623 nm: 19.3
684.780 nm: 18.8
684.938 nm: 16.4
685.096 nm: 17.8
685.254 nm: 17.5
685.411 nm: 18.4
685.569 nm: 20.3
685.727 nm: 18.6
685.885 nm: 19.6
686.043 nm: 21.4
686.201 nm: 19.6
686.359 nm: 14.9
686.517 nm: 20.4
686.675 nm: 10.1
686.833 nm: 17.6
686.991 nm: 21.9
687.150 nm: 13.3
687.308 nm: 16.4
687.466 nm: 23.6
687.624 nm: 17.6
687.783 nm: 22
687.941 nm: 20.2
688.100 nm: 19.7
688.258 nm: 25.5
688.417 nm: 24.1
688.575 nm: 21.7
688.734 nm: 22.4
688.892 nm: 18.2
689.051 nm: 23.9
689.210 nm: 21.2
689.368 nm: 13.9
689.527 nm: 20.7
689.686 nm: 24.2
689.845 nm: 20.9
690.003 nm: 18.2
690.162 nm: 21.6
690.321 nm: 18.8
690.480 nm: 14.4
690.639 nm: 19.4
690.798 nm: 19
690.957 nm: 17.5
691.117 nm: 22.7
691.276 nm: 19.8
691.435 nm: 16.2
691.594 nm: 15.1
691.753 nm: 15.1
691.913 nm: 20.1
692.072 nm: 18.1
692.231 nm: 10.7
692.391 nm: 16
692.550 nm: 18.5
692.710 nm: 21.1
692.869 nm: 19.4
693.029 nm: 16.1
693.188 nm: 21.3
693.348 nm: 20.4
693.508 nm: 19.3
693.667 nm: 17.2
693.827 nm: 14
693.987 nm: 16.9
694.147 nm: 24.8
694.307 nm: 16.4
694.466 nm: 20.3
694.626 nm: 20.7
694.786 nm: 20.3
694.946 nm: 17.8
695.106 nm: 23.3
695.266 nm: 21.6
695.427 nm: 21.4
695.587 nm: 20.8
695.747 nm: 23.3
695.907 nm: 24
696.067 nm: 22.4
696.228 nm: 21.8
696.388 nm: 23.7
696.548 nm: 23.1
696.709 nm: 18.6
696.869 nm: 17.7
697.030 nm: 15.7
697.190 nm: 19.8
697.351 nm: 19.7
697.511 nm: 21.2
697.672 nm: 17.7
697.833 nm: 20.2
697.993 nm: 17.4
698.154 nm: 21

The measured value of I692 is 0.21 nm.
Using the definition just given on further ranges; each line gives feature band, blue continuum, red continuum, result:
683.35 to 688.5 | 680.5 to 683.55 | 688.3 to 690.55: 0.07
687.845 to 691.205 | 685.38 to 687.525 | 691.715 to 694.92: -0.39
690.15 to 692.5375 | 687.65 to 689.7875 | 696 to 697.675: 0.39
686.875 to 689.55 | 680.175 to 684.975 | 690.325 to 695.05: -0.32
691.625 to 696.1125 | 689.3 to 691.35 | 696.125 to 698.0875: 0.07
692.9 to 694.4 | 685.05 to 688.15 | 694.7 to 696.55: 0.19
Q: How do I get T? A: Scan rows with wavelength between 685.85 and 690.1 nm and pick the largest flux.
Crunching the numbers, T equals 25.5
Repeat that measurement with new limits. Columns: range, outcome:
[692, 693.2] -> 21.3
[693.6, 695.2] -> 24.8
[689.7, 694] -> 22.7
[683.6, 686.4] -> 21.4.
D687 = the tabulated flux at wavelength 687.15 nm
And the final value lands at 13.3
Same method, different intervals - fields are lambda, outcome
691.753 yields 15.1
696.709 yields 18.6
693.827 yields 14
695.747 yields 23.3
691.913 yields 20.1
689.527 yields 20.7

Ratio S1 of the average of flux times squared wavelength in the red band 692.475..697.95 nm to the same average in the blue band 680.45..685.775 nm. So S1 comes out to 1.15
